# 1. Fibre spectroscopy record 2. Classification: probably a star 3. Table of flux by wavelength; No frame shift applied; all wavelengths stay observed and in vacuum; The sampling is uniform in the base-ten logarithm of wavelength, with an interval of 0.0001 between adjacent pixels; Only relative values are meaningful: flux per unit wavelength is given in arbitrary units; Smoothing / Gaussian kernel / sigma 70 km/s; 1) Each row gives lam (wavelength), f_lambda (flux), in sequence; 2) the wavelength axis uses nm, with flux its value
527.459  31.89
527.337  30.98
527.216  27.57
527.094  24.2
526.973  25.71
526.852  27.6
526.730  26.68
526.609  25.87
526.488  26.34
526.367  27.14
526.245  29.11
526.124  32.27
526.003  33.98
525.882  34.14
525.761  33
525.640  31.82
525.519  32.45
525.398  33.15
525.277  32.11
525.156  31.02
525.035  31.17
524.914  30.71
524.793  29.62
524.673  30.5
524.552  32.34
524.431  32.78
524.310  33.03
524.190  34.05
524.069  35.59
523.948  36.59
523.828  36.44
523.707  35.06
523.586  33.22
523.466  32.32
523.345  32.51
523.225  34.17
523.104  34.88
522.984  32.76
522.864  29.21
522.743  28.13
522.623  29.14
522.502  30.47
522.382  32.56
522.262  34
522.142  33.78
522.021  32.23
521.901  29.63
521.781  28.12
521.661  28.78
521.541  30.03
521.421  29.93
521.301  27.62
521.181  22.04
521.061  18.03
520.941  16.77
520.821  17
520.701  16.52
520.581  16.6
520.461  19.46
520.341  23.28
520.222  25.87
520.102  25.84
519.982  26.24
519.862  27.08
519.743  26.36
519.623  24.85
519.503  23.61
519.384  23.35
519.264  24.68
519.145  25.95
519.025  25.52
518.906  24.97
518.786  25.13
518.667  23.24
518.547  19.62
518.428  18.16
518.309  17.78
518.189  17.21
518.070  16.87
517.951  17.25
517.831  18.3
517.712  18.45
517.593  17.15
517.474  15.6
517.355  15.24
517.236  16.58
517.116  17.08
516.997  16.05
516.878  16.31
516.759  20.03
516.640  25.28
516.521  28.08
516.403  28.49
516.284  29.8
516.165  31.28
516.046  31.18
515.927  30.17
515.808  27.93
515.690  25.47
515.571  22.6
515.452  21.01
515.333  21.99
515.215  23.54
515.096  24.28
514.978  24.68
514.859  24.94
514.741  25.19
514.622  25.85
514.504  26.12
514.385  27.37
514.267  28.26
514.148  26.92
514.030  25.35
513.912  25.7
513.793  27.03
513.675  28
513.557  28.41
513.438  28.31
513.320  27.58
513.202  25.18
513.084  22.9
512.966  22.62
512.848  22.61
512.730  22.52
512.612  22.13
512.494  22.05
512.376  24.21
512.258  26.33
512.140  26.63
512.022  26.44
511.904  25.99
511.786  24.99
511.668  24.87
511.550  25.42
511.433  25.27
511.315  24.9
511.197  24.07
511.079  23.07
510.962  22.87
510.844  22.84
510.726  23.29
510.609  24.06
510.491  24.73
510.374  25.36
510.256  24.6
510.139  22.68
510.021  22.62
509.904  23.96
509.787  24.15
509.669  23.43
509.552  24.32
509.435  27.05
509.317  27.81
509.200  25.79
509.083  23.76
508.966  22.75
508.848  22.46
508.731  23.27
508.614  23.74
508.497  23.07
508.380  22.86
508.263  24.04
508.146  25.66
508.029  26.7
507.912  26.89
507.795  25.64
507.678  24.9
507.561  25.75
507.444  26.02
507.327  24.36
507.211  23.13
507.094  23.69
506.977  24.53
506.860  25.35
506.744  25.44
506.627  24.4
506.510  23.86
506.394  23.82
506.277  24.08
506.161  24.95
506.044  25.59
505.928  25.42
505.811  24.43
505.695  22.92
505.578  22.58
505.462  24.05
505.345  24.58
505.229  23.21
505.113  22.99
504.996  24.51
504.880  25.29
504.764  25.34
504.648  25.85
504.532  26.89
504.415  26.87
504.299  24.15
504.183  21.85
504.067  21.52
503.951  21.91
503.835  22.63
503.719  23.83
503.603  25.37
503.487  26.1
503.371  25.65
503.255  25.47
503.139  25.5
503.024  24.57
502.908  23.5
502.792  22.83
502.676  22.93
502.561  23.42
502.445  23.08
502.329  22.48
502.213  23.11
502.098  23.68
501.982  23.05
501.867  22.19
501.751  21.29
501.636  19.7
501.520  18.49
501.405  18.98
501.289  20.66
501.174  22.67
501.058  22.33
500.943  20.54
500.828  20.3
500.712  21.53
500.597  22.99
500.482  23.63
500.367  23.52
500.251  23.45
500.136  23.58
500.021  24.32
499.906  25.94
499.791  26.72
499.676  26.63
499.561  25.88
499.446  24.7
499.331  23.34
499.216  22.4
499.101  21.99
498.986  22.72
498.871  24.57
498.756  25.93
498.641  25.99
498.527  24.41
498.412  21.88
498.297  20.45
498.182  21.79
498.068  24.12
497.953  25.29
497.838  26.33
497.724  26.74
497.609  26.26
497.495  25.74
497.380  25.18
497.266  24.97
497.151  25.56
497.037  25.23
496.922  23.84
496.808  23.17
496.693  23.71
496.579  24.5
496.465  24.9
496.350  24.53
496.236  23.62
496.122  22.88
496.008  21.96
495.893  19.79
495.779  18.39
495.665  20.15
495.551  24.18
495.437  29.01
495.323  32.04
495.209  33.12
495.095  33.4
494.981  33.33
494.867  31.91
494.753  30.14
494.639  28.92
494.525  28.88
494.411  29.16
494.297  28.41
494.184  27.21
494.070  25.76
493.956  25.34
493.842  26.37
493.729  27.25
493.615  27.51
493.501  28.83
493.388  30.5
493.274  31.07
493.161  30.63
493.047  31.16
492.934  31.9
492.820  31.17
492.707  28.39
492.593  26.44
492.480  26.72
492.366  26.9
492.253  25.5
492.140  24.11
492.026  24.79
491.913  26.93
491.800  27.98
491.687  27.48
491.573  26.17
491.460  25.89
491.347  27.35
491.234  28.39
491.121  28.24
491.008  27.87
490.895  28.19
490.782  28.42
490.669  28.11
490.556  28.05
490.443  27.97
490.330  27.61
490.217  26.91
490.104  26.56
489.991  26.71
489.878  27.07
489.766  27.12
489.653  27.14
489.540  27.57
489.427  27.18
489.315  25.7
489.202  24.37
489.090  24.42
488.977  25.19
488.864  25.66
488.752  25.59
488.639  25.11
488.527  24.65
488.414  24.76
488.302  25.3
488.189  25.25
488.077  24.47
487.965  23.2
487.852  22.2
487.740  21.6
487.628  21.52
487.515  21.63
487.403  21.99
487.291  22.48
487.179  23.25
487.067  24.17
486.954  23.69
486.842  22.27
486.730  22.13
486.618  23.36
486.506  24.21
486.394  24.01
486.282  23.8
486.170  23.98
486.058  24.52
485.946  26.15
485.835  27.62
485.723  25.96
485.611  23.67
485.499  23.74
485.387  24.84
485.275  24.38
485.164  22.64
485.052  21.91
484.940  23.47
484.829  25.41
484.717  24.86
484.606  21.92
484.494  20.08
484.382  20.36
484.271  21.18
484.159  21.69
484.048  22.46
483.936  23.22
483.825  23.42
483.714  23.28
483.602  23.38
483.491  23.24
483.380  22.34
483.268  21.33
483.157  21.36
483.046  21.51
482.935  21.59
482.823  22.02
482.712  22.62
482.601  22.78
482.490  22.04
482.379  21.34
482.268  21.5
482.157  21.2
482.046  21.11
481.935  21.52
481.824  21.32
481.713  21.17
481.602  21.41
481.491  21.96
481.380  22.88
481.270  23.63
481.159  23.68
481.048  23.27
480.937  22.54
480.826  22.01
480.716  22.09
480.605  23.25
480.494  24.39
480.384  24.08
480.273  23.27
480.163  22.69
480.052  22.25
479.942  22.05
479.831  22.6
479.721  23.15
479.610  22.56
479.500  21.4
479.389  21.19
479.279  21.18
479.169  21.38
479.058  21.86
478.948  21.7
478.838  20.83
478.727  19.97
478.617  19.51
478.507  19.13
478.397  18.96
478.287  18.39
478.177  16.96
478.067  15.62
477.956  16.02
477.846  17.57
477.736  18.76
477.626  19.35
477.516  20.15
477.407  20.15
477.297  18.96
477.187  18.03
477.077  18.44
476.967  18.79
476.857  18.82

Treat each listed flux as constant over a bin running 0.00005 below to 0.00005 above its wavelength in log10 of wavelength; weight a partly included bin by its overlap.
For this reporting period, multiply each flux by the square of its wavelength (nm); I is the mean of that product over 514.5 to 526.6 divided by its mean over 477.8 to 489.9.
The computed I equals 1.35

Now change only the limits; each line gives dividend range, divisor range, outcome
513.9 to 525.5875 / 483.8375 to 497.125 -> 1.14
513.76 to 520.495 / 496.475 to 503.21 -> 1.06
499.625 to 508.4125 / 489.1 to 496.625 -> 0.91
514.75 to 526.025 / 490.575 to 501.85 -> 1.14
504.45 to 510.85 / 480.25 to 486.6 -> 1.18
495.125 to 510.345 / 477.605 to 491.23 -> 1.12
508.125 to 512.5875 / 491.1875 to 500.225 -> 0.99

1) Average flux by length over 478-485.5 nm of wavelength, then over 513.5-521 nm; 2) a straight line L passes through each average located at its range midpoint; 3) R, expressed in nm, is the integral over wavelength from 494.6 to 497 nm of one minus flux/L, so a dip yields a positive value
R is -0.39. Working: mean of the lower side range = 22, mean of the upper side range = 23.1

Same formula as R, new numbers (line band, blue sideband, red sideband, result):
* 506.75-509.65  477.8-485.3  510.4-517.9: -0.125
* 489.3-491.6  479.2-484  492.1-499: -0.227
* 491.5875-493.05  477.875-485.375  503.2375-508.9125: -0.288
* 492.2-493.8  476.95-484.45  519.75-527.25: -0.358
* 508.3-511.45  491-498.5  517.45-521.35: -0.078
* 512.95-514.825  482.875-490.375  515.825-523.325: -0.156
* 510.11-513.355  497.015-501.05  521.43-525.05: 0.461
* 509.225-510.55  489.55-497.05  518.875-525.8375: 0.164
